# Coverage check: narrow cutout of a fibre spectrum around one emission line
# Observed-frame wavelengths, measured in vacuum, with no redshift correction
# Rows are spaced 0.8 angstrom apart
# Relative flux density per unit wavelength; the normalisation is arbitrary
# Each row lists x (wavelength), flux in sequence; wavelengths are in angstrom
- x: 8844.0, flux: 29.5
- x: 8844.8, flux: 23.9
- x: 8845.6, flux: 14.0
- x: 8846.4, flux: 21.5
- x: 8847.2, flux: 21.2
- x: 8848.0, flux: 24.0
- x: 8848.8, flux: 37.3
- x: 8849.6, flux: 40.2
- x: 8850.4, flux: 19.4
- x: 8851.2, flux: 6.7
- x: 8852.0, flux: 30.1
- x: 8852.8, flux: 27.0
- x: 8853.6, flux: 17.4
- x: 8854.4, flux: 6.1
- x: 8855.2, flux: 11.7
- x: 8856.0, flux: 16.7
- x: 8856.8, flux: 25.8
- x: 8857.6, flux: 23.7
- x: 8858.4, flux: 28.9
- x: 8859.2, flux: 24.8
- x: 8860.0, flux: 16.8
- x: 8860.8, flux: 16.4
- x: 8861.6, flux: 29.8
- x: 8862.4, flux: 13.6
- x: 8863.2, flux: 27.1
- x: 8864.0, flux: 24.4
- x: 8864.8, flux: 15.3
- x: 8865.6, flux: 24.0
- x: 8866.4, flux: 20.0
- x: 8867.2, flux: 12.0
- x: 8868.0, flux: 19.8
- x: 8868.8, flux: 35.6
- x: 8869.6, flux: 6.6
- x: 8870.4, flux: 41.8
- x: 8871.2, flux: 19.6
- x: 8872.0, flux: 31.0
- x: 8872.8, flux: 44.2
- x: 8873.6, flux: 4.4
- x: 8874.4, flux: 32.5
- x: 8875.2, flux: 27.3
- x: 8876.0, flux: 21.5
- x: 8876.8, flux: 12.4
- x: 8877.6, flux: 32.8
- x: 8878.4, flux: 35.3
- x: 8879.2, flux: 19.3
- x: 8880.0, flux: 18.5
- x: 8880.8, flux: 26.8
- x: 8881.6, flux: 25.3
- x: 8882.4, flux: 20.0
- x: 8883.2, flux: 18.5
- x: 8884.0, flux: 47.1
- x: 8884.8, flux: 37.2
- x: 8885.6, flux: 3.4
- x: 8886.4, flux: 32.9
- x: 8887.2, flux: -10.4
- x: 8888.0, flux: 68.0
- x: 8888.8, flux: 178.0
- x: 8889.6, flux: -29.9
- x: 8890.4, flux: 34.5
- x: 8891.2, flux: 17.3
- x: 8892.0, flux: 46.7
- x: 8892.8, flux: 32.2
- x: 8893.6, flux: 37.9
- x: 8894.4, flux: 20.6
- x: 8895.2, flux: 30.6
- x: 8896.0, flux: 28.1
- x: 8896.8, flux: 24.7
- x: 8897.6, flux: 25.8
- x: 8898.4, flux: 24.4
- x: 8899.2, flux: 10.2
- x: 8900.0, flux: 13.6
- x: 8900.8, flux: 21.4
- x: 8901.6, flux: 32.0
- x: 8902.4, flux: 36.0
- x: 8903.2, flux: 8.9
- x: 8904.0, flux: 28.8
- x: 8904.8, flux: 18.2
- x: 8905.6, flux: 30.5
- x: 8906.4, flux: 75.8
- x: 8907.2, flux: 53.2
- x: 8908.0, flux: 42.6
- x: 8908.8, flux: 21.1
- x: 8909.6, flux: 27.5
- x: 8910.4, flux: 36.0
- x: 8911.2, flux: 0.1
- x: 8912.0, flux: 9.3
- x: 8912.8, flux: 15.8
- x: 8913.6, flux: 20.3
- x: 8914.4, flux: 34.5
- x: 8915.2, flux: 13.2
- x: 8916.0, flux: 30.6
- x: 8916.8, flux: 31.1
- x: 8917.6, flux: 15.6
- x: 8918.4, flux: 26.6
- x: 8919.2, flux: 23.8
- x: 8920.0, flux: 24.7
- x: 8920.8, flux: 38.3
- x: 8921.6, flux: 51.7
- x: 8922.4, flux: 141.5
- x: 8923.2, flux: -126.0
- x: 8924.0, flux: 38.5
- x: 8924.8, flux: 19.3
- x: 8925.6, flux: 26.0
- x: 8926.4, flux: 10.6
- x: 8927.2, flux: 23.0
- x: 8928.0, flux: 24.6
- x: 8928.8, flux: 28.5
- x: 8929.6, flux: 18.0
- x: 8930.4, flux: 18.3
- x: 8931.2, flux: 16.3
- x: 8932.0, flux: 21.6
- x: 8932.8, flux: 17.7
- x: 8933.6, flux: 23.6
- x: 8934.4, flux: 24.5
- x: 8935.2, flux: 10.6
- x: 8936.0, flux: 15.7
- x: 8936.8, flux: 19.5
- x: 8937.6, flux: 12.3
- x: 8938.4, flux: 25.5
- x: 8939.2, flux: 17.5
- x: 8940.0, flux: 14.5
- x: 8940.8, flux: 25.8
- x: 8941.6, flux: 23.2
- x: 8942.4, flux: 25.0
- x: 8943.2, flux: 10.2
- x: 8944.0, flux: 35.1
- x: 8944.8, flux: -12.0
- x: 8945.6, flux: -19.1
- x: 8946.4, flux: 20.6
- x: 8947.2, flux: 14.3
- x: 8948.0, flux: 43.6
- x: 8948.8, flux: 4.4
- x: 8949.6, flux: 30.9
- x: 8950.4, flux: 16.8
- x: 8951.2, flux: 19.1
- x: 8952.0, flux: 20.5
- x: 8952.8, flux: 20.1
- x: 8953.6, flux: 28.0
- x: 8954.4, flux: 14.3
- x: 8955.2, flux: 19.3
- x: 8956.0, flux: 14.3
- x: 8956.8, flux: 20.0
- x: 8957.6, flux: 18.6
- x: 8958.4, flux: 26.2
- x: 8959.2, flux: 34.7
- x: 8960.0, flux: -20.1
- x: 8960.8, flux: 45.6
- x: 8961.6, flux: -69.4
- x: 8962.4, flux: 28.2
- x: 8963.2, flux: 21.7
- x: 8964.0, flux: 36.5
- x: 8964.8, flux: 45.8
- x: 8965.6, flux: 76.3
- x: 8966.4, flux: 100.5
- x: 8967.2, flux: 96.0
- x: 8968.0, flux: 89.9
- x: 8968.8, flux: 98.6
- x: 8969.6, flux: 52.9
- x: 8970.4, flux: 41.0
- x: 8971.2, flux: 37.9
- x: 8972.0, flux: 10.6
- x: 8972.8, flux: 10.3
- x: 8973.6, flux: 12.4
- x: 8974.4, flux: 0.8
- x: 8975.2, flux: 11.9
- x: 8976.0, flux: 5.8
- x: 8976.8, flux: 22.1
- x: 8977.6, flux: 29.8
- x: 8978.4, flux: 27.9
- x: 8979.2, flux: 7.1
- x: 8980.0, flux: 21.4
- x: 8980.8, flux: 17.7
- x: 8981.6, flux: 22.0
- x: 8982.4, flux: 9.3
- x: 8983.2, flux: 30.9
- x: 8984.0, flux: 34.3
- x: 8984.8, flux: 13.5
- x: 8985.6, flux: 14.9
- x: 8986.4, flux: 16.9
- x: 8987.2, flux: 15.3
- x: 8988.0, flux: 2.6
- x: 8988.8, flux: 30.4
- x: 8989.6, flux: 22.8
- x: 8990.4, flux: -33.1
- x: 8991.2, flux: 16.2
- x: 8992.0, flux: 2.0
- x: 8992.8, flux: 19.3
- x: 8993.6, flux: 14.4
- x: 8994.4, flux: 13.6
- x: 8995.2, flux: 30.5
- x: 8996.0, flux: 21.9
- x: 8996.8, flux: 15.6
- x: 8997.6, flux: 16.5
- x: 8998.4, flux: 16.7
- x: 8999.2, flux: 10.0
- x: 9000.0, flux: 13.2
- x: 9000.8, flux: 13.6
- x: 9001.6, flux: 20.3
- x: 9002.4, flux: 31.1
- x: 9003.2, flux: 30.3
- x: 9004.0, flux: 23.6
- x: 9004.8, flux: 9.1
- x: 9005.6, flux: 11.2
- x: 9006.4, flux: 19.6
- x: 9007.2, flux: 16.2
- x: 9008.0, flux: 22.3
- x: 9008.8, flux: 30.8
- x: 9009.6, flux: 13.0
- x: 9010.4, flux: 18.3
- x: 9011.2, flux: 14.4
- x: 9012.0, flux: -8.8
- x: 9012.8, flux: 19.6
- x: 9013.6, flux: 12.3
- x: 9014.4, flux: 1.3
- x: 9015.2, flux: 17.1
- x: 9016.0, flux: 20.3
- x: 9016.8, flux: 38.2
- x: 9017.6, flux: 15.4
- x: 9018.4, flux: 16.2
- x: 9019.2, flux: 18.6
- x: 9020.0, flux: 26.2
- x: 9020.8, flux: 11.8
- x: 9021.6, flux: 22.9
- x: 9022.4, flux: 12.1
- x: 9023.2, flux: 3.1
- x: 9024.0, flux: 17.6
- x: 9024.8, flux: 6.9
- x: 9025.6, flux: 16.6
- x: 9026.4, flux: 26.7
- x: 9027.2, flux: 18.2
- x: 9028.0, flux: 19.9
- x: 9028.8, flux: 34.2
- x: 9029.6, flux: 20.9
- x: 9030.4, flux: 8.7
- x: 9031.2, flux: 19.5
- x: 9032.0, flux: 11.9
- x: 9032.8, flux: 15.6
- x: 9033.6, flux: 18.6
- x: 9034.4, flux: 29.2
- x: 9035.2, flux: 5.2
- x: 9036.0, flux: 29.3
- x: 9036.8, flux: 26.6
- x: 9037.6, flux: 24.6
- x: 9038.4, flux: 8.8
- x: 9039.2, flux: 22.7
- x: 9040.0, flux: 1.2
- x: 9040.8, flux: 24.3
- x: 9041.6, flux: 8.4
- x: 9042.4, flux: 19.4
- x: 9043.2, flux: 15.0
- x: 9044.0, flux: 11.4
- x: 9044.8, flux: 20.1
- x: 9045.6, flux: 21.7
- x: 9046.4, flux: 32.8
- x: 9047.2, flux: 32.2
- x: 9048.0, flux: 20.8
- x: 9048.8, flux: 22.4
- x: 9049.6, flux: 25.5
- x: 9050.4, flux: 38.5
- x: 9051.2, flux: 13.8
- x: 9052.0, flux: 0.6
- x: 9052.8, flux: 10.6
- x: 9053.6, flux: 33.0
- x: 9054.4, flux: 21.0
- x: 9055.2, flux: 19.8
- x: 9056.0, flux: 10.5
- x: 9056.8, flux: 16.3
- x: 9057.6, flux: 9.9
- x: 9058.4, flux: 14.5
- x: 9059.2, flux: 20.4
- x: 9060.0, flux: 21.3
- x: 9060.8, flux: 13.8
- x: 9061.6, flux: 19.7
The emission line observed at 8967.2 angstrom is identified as H-beta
